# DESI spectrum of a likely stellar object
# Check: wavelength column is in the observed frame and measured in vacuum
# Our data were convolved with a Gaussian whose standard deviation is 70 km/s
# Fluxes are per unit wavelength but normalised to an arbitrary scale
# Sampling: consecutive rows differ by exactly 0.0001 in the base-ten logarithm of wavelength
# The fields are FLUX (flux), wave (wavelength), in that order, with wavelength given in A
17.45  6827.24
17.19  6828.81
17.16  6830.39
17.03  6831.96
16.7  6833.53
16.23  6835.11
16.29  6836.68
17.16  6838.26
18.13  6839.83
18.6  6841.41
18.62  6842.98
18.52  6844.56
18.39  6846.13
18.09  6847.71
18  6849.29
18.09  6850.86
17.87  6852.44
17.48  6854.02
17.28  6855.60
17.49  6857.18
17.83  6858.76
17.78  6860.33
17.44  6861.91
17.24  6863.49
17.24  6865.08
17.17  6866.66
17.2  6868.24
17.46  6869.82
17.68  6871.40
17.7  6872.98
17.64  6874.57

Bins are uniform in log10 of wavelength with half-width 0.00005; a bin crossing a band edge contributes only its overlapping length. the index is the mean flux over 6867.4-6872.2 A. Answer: 17.5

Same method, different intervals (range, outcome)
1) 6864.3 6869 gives 17.2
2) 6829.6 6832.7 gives 17.1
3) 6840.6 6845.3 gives 18.6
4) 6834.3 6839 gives 16.5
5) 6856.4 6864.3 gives 17.6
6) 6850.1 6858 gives 17.6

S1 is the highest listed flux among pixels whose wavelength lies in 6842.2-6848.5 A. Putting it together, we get 18.62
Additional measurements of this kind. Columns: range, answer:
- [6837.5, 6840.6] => 18.13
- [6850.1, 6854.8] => 18.09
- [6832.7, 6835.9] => 16.7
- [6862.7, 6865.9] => 17.24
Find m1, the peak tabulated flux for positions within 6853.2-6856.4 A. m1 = 17.48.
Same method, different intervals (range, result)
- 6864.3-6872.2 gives 17.68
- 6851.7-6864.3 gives 17.87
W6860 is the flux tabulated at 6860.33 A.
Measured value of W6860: 17.78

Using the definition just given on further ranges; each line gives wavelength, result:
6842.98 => 18.62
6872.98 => 17.7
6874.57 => 17.64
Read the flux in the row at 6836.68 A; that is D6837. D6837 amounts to 16.29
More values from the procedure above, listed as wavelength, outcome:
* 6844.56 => 18.52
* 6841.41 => 18.6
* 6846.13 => 18.39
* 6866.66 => 17.17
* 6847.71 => 18.09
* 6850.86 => 18.09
